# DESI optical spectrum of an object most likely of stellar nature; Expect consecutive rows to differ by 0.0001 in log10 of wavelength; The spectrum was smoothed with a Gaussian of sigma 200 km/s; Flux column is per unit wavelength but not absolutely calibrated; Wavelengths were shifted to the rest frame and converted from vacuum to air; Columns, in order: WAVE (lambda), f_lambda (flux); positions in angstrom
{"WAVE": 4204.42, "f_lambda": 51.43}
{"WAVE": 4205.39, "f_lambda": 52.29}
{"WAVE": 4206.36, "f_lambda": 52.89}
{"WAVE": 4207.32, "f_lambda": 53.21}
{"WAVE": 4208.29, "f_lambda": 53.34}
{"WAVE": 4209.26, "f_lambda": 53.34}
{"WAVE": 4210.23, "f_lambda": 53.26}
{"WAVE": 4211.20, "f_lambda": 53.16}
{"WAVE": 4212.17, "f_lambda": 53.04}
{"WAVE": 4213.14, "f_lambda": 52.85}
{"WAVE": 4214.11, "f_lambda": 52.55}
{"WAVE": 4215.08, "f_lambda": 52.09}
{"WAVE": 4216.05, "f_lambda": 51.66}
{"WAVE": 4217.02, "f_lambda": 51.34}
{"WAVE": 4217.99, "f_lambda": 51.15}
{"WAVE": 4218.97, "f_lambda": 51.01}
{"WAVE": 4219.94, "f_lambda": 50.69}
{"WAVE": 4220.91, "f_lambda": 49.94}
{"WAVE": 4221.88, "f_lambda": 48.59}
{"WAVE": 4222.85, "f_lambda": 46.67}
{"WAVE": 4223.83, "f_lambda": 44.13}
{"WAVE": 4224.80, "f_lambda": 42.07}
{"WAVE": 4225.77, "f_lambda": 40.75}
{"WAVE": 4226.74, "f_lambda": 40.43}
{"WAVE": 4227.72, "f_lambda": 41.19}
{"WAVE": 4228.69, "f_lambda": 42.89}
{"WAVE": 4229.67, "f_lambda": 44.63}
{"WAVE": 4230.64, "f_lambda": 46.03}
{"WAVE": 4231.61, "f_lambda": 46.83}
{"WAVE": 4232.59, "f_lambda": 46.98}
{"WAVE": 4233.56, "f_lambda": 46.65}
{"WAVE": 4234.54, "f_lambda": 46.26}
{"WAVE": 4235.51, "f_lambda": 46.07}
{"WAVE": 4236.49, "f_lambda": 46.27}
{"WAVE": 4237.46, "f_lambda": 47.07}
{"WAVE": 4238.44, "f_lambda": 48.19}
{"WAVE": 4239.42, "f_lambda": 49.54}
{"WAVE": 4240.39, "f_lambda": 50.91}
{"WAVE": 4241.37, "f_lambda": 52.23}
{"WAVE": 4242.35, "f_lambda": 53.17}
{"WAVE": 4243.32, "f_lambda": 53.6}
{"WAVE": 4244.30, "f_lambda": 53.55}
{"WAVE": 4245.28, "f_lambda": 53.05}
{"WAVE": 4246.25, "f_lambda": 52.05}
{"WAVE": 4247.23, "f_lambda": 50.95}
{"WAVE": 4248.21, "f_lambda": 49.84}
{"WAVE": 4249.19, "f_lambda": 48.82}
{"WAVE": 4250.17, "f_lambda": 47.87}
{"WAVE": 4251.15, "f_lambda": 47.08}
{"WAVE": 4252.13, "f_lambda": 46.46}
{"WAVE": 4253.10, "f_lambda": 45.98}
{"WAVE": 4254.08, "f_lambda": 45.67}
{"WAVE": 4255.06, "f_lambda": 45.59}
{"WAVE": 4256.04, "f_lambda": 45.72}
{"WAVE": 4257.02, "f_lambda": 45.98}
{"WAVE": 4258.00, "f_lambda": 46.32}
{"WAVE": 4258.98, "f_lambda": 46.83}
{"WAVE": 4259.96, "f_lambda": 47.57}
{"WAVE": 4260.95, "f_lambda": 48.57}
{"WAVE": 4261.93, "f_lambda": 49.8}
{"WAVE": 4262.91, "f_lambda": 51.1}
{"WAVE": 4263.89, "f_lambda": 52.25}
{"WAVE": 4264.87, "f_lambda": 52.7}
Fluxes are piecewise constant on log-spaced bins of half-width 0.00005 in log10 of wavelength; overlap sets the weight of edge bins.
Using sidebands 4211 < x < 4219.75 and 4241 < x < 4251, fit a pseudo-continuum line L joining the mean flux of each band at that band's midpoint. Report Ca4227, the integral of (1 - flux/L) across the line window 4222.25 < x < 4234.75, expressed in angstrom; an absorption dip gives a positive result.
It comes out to 1.8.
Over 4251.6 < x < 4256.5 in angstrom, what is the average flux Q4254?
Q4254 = 46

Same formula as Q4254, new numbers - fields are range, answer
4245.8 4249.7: 50.3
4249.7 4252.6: 47.1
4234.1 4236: 46.2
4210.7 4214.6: 52.9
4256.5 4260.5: 46.6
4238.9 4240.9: 50.2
